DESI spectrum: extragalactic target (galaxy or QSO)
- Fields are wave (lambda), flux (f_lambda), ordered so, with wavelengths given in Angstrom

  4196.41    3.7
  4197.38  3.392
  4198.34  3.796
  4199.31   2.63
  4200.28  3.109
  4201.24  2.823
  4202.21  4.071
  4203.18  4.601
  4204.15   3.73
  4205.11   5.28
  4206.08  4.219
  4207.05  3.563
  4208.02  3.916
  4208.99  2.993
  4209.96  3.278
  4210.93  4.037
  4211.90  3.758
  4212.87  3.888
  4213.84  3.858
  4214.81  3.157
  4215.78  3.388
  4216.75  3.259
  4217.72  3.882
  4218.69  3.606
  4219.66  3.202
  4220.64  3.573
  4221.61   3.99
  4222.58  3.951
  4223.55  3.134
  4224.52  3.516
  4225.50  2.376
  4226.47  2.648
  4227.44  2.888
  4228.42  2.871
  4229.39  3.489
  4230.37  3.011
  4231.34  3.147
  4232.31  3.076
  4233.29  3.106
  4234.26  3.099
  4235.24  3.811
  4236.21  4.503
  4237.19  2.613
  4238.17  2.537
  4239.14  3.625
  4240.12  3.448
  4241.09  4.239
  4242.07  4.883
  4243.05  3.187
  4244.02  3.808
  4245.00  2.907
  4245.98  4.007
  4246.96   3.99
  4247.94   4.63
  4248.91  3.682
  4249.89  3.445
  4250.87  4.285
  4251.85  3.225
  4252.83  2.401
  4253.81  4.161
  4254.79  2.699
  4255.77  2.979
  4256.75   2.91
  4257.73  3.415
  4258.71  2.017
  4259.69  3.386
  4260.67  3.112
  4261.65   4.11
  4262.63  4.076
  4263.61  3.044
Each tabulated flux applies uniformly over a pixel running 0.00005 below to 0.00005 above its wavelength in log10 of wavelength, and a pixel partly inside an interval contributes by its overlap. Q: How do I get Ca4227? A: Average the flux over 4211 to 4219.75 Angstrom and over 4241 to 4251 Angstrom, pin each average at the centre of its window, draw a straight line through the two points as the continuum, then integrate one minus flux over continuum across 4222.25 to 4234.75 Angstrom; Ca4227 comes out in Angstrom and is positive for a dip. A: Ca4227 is 2.1 Angstrom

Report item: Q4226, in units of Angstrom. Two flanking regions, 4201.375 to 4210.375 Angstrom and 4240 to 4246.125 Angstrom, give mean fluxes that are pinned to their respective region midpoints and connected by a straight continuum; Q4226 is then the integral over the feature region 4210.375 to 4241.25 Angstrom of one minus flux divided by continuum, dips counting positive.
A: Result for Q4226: 3.7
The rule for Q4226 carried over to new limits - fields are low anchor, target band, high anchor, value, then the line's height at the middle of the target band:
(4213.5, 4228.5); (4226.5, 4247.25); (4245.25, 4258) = 0.1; 3.43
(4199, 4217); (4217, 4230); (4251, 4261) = 0.6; 3.48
